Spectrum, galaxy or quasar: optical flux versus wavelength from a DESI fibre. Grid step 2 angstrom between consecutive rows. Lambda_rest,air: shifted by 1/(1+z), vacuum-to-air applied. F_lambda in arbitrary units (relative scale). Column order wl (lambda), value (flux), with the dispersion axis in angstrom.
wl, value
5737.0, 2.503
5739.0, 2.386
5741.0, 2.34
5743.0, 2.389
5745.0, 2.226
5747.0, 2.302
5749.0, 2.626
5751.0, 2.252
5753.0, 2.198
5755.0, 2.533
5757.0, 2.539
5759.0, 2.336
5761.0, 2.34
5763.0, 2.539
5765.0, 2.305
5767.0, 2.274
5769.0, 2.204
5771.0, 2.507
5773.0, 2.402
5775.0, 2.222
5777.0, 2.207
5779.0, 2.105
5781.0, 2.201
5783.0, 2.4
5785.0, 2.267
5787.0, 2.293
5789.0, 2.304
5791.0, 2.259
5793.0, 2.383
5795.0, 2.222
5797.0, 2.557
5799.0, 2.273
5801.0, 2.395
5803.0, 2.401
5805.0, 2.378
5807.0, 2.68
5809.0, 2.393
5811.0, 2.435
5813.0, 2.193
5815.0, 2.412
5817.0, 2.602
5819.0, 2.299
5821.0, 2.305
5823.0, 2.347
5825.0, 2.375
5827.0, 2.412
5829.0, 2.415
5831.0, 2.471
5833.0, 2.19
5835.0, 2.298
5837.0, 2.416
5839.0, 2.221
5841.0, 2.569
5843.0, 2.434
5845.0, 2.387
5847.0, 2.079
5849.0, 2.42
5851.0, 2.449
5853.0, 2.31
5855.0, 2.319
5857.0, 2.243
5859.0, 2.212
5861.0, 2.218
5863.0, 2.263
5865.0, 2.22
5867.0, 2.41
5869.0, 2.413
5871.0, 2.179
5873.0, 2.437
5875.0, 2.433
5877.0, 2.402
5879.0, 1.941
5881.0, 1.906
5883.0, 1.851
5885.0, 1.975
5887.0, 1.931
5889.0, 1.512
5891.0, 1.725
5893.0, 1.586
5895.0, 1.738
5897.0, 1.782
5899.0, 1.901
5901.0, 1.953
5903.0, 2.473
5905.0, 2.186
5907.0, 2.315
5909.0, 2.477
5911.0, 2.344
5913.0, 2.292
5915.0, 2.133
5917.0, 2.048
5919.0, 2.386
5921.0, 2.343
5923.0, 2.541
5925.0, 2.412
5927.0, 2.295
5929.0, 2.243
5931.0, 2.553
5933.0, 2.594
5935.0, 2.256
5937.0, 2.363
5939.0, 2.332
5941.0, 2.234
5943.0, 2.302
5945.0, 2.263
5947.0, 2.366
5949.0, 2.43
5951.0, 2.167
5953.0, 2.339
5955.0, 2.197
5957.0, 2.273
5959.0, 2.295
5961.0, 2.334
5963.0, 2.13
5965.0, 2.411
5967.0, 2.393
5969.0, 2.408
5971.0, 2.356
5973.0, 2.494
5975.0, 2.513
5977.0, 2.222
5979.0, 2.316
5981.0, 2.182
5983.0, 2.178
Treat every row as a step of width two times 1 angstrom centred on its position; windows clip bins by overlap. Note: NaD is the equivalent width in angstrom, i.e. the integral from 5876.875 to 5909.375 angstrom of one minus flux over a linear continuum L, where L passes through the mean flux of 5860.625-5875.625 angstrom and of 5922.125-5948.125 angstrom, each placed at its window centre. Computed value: 5.3 angstrom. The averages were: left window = 2.32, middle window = 1.96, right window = 2.37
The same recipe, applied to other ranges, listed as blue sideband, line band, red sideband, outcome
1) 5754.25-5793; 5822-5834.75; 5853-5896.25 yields -0.9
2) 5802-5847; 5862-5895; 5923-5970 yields 4.2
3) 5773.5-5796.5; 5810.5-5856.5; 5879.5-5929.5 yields -3.4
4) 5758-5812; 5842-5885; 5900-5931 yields 1.2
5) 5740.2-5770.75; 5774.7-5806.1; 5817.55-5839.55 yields 0.7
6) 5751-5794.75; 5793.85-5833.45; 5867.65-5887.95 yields -2.4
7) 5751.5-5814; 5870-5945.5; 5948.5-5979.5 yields 5.2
